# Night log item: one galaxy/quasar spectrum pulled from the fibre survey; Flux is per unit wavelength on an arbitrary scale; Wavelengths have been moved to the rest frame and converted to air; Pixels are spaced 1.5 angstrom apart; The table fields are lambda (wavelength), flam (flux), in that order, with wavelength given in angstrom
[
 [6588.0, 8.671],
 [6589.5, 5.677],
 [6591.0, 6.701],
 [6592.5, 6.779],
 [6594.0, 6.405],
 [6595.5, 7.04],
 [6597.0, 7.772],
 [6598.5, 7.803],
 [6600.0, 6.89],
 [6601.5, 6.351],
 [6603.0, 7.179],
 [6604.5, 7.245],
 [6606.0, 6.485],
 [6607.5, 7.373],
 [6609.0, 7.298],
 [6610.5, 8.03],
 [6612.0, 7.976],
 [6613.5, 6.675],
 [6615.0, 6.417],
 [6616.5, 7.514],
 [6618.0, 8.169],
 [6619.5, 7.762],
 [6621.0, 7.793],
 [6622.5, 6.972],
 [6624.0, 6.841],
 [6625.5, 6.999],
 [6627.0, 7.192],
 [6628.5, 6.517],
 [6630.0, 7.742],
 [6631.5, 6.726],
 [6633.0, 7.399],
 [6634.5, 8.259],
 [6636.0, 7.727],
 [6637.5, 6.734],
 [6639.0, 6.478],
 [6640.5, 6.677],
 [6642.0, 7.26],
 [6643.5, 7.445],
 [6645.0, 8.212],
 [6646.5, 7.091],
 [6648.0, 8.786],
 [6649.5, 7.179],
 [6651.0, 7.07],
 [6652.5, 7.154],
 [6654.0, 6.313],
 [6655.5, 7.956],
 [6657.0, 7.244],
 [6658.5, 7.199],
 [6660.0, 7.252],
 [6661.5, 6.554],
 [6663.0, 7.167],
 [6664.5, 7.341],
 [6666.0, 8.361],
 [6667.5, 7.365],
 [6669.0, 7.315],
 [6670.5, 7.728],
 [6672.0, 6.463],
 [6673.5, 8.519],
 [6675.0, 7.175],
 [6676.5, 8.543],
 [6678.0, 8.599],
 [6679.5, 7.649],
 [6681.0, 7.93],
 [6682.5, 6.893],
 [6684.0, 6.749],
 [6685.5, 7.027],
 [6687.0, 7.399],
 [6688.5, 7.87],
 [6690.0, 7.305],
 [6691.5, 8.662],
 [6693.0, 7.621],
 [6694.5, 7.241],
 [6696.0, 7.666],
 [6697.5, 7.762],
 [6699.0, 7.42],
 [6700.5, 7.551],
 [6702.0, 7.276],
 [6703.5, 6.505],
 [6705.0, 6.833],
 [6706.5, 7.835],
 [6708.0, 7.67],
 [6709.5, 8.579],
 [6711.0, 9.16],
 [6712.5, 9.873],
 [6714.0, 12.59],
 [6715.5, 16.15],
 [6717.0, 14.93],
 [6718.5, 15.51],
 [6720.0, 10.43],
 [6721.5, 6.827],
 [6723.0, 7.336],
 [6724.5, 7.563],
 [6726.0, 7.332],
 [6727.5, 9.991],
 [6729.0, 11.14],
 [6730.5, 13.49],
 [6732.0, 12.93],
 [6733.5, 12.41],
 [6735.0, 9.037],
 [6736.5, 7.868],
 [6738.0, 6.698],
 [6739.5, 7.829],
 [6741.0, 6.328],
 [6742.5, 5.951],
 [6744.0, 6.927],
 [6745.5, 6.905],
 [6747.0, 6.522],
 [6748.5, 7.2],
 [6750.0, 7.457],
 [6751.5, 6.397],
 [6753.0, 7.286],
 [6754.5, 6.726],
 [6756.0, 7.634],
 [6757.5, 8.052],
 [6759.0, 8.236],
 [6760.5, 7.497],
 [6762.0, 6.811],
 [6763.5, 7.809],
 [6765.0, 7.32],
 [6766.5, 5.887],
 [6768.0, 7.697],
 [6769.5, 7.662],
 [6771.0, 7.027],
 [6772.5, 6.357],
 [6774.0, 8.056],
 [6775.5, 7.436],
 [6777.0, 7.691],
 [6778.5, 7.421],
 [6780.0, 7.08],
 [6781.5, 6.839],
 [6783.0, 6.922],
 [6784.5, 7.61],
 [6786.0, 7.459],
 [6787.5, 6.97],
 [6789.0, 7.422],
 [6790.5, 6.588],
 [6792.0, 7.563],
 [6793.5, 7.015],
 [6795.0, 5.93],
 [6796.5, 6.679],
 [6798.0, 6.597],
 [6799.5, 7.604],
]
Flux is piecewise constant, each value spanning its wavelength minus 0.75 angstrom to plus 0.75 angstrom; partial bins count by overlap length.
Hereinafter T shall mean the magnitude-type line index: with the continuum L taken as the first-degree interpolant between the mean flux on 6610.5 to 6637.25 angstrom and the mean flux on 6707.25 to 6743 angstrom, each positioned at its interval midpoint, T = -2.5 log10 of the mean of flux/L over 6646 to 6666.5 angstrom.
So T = 0.12 mag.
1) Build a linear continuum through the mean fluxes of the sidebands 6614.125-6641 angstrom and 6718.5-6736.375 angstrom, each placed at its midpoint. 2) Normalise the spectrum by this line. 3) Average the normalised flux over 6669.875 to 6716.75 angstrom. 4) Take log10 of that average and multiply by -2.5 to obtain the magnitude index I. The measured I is 0.111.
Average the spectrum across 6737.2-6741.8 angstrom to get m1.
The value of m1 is 6.95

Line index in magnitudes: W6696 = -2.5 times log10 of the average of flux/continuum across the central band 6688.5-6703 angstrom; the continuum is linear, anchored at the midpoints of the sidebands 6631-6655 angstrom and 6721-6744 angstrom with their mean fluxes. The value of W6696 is 0.080 mag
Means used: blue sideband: 7.29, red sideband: 8.81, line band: 7.61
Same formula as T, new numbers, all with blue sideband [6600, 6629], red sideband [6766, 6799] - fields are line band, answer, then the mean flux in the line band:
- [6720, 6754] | -0.16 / 8.28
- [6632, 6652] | -0.03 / 7.4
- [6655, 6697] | -0.05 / 7.53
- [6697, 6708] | -0.03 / 7.33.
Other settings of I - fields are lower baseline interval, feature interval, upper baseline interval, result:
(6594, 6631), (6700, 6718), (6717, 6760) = -0.168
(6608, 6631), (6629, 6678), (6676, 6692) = 0.015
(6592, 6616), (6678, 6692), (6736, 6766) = -0.059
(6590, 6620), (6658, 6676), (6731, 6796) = -0.014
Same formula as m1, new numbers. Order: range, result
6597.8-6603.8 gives 7.05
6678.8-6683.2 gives 7.5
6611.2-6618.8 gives 7.36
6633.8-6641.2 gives 7.17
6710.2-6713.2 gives 9.49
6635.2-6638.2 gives 7.26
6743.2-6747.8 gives 6.78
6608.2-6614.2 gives 7.5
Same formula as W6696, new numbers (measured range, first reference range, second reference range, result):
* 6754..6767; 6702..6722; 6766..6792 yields 0.09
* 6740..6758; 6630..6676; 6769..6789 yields 0.05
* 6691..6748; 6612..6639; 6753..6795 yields -0.23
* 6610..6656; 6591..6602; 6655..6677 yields -0.01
